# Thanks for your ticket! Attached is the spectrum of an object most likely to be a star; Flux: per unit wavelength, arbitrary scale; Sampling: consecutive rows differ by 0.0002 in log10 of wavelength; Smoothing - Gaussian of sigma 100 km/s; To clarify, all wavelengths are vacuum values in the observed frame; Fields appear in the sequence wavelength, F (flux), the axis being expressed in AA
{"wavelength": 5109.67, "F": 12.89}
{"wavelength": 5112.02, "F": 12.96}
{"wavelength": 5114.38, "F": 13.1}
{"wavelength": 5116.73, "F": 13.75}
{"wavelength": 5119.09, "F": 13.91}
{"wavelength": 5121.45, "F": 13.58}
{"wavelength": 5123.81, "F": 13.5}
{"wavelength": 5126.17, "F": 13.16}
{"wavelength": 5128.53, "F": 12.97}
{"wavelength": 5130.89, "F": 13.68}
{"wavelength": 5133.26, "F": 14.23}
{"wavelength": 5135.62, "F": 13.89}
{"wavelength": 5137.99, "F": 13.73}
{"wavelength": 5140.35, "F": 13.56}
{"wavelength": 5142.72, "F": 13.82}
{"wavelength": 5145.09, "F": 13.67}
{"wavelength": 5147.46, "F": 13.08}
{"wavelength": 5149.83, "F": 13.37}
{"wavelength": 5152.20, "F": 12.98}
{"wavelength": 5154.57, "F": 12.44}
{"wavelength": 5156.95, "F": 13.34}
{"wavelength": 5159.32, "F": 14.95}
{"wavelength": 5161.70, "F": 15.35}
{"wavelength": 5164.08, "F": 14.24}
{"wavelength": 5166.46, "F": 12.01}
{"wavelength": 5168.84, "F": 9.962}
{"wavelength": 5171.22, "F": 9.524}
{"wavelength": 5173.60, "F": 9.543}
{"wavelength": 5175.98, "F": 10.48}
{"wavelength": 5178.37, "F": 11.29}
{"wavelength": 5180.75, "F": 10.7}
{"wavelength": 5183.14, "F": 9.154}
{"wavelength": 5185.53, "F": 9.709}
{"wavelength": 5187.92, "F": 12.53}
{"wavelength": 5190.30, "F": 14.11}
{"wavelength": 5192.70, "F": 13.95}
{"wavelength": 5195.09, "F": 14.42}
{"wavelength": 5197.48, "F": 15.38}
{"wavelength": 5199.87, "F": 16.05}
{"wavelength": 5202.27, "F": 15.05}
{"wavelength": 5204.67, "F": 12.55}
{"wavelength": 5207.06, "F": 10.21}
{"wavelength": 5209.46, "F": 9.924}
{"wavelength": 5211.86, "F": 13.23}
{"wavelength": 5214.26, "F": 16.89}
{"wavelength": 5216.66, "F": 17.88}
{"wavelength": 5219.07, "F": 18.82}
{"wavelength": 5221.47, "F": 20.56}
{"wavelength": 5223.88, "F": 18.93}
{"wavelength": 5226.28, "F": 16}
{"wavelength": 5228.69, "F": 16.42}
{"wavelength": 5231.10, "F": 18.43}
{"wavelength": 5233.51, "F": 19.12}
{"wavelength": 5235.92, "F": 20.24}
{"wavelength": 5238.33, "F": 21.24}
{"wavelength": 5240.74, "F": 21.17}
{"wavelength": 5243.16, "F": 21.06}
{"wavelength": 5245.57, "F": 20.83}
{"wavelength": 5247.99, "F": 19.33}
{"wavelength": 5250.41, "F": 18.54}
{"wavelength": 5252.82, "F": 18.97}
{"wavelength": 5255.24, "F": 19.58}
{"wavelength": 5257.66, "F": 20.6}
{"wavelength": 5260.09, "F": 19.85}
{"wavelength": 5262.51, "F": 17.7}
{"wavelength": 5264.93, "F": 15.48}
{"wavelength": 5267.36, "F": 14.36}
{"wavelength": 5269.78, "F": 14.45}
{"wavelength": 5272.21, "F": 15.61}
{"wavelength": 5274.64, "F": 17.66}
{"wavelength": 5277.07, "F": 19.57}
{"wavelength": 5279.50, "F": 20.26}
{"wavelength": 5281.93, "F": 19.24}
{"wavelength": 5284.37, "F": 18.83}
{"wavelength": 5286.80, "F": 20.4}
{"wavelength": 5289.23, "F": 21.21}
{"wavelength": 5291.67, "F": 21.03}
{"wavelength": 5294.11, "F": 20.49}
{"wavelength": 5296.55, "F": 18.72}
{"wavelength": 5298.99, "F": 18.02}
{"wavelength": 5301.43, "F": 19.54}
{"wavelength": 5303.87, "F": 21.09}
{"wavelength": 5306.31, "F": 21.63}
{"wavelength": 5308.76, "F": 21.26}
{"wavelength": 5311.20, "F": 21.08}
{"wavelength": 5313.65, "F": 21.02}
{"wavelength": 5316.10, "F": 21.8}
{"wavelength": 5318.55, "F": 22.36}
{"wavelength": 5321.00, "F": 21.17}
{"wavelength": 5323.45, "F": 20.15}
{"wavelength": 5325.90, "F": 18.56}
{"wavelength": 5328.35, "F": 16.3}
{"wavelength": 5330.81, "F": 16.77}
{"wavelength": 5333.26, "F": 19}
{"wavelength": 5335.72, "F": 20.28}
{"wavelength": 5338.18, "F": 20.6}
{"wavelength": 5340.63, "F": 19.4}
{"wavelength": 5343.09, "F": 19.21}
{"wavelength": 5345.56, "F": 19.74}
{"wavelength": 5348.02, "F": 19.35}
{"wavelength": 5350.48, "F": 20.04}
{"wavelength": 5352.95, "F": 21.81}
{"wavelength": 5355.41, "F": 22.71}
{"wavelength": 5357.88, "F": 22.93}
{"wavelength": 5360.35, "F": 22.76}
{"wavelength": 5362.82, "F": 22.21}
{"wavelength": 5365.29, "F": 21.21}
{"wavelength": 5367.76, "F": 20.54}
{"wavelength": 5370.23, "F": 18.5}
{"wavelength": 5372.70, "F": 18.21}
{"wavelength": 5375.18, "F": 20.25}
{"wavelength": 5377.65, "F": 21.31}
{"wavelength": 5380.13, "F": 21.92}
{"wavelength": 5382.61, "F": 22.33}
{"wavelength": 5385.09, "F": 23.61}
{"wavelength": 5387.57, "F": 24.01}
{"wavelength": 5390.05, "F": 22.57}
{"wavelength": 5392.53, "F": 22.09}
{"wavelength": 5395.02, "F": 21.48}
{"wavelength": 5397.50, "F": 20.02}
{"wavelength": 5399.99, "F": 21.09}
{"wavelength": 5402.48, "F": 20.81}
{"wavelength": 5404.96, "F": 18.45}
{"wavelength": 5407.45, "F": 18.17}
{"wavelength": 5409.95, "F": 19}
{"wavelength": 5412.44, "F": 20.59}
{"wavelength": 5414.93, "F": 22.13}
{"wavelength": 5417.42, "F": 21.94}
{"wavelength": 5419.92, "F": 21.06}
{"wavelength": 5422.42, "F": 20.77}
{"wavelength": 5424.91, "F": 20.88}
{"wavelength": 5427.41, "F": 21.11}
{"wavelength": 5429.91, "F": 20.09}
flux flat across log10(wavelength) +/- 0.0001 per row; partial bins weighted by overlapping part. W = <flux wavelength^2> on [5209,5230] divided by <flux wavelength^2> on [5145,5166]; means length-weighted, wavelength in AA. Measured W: 1.3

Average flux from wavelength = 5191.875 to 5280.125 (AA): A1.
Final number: 17.3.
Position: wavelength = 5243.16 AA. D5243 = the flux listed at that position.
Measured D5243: 21.06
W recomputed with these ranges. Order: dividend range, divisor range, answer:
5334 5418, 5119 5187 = 1.81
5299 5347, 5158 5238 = 1.47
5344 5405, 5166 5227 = 1.69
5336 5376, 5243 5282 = 1.16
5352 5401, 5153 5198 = 1.90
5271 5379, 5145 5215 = 1.68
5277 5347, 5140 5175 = 1.66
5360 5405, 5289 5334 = 1.09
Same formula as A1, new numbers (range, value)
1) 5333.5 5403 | 21.1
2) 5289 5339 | 20.1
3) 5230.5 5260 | 20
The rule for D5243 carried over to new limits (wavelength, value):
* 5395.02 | 21.48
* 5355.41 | 22.71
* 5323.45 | 20.15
